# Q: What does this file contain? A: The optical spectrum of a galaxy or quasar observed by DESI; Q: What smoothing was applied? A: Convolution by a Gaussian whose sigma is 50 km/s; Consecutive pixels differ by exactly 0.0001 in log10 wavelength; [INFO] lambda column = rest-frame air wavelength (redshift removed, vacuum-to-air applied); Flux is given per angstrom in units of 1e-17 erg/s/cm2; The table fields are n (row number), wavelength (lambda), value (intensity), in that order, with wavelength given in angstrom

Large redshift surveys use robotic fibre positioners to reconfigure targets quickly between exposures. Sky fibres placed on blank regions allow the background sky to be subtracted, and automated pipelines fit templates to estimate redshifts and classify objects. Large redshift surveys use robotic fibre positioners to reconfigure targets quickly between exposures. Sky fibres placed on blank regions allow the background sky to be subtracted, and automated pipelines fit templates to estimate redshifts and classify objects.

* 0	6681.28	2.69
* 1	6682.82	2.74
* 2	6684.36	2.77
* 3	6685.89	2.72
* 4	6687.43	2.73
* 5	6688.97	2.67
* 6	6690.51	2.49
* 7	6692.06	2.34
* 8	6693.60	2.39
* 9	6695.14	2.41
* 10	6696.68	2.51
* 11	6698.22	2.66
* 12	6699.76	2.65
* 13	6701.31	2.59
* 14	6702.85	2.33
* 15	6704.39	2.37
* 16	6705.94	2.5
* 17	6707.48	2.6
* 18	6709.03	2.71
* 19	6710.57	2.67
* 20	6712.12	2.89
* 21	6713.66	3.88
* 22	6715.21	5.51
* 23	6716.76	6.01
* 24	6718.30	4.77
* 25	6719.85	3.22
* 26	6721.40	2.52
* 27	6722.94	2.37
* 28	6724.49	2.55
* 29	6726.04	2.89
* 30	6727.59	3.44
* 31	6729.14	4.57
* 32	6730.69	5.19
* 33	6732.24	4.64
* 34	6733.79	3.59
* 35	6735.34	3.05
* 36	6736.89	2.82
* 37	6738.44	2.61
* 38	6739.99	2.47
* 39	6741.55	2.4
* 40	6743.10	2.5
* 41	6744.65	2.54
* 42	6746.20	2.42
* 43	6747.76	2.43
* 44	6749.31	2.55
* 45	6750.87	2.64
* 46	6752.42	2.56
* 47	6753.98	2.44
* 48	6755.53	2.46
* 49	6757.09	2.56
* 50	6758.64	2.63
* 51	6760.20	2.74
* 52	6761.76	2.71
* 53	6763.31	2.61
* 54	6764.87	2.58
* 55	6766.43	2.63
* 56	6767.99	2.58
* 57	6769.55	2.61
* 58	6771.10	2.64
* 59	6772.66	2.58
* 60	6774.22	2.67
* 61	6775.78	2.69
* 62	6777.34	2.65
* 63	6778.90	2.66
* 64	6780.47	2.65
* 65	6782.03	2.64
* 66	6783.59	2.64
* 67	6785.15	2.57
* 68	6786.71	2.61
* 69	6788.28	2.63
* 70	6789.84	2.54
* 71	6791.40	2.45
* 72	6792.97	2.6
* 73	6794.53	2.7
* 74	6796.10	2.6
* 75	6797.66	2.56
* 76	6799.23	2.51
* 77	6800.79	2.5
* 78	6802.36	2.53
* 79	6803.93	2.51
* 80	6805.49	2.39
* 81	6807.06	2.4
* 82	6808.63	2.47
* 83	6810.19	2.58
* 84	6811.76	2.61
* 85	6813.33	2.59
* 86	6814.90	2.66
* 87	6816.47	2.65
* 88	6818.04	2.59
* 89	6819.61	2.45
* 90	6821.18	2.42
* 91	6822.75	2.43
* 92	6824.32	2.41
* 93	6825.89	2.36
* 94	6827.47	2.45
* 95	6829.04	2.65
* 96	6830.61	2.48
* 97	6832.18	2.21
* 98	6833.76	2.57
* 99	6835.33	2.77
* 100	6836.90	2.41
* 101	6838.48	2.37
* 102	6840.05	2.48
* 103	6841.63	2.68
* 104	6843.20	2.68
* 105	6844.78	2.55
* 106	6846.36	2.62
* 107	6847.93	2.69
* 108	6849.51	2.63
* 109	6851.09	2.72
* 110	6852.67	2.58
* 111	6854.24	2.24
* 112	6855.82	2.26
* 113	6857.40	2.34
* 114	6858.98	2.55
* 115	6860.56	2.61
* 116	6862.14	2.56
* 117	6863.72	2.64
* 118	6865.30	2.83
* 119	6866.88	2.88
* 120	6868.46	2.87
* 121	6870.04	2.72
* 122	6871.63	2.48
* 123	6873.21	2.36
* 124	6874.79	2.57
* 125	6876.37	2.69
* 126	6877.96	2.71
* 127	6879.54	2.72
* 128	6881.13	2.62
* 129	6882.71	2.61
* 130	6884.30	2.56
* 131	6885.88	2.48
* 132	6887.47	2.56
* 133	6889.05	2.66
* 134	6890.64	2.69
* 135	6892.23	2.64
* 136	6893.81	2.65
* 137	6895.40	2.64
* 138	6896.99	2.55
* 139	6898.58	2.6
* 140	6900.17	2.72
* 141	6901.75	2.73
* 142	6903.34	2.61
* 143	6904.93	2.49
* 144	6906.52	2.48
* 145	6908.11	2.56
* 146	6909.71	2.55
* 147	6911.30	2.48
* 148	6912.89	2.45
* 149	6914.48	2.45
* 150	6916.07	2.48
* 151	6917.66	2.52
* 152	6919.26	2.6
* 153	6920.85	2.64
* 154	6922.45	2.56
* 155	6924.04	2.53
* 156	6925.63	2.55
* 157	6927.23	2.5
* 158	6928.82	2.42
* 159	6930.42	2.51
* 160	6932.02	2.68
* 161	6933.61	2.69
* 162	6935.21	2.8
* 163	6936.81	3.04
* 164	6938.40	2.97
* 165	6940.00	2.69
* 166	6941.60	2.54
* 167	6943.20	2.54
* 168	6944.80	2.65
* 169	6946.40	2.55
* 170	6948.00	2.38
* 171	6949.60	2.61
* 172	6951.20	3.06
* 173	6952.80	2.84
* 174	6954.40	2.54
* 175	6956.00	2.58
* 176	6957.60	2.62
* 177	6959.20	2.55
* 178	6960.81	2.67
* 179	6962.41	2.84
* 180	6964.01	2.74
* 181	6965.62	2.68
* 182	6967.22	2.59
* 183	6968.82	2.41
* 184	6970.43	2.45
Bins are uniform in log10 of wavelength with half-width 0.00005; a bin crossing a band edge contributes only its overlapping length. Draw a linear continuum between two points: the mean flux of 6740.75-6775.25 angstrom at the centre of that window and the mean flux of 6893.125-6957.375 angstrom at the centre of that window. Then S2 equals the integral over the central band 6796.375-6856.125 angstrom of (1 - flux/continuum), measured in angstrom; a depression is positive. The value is 1.51 angstrom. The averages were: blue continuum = 2.57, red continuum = 2.61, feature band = 2.52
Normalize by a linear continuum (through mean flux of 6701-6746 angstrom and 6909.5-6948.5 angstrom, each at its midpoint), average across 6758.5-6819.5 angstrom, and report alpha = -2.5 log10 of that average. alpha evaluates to 0.17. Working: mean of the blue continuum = 3.24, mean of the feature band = 2.59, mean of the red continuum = 2.59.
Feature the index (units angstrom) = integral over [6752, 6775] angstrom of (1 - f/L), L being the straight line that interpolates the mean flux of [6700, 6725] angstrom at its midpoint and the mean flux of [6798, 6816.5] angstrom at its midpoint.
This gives 2.0 angstrom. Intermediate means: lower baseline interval 3.21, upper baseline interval 2.53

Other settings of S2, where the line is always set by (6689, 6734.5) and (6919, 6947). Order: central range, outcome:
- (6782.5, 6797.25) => 2.0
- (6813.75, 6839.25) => 3.7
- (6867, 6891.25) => 1.3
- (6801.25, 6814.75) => 2.0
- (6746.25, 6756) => 1.9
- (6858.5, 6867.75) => 0.4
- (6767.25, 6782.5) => 2.0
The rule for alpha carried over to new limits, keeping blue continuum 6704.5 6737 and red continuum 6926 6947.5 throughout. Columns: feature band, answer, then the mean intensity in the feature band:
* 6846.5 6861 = 0.19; 2.52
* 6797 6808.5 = 0.28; 2.48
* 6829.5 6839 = 0.23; 2.48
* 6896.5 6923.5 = 0.08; 2.56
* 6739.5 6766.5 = 0.31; 2.55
